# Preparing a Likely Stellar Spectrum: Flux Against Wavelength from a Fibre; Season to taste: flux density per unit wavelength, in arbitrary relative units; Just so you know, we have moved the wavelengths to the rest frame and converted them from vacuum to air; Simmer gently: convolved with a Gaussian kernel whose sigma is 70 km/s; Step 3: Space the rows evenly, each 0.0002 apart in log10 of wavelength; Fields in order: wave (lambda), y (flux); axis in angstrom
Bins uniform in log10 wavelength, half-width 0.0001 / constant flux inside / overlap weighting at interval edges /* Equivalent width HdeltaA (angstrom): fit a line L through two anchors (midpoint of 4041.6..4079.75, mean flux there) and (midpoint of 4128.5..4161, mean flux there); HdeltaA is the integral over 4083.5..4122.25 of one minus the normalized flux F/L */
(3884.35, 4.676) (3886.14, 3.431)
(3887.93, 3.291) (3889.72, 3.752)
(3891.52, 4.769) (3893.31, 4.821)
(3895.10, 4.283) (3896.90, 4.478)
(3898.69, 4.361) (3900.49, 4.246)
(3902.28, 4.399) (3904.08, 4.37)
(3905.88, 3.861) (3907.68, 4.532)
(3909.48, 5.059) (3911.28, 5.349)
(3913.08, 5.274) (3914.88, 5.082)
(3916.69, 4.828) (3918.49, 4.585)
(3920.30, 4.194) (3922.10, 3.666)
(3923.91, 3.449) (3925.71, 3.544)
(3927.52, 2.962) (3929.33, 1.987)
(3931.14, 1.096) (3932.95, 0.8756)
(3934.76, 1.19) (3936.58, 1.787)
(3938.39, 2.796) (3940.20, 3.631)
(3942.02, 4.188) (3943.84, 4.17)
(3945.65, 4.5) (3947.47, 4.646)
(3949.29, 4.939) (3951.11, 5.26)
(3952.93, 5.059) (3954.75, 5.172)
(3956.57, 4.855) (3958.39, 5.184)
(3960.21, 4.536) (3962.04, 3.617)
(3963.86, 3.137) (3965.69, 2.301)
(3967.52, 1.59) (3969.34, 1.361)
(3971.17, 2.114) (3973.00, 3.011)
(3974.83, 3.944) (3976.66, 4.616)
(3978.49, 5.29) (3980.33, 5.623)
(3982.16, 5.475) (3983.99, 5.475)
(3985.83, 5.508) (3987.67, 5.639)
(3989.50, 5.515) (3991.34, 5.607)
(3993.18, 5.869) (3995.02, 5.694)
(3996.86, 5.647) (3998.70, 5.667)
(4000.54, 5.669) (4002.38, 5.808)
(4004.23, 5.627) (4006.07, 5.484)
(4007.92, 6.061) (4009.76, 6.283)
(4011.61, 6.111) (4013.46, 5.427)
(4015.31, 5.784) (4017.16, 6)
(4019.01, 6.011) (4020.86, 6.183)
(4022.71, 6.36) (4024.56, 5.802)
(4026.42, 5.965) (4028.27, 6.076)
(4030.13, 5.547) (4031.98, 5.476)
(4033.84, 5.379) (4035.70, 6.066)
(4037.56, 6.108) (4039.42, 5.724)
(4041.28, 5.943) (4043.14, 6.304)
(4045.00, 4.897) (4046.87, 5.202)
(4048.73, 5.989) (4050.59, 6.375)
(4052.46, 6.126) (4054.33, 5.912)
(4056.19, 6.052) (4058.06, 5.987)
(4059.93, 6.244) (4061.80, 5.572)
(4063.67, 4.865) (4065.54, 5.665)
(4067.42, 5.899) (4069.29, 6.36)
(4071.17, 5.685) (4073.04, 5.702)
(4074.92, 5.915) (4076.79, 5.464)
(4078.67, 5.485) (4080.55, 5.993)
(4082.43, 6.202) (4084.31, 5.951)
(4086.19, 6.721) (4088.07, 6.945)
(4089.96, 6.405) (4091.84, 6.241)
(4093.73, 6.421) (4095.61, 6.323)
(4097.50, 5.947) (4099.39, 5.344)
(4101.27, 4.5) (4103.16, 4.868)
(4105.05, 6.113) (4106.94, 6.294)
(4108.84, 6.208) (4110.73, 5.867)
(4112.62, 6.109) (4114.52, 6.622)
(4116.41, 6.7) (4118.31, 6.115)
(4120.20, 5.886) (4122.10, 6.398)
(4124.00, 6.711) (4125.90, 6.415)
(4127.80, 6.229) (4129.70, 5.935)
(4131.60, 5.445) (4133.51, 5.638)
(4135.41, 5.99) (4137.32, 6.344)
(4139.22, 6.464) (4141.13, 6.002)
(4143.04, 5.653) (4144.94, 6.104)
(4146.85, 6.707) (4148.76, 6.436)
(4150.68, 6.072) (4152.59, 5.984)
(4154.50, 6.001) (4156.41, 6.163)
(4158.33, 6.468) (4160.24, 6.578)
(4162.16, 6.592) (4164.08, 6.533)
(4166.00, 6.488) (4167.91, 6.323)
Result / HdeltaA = -0.9 angstrom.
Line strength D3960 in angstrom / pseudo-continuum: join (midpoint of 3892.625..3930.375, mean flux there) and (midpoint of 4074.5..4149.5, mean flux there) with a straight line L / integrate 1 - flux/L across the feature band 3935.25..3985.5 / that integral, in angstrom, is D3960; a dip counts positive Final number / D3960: 7.3 angstrom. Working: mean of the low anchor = 4.24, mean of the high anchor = 6.08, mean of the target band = 4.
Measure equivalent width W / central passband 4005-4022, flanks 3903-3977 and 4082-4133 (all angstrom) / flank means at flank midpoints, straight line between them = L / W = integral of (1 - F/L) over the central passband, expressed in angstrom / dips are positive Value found -4.18 angstrom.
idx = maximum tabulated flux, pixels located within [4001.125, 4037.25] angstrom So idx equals 6.36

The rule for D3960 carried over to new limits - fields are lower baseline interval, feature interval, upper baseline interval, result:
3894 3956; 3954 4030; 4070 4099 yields -2.9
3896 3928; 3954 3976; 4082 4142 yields 6.4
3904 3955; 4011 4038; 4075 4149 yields -4.7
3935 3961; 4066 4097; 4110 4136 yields -2.1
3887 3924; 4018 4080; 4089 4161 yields -3.5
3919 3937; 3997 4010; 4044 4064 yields -3.7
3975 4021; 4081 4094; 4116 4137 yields -0.9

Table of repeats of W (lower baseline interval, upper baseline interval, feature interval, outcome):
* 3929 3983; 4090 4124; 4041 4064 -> -3.0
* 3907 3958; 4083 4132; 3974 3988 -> -2.1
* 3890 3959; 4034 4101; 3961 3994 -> 3.9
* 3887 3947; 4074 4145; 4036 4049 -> -1.2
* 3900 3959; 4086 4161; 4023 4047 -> -2.9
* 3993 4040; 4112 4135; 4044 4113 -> 1.7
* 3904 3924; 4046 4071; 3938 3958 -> 1.4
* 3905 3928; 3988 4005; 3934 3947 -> 4.1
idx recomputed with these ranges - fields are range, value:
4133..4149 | 6.707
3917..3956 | 5.26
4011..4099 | 6.945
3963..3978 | 4.616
